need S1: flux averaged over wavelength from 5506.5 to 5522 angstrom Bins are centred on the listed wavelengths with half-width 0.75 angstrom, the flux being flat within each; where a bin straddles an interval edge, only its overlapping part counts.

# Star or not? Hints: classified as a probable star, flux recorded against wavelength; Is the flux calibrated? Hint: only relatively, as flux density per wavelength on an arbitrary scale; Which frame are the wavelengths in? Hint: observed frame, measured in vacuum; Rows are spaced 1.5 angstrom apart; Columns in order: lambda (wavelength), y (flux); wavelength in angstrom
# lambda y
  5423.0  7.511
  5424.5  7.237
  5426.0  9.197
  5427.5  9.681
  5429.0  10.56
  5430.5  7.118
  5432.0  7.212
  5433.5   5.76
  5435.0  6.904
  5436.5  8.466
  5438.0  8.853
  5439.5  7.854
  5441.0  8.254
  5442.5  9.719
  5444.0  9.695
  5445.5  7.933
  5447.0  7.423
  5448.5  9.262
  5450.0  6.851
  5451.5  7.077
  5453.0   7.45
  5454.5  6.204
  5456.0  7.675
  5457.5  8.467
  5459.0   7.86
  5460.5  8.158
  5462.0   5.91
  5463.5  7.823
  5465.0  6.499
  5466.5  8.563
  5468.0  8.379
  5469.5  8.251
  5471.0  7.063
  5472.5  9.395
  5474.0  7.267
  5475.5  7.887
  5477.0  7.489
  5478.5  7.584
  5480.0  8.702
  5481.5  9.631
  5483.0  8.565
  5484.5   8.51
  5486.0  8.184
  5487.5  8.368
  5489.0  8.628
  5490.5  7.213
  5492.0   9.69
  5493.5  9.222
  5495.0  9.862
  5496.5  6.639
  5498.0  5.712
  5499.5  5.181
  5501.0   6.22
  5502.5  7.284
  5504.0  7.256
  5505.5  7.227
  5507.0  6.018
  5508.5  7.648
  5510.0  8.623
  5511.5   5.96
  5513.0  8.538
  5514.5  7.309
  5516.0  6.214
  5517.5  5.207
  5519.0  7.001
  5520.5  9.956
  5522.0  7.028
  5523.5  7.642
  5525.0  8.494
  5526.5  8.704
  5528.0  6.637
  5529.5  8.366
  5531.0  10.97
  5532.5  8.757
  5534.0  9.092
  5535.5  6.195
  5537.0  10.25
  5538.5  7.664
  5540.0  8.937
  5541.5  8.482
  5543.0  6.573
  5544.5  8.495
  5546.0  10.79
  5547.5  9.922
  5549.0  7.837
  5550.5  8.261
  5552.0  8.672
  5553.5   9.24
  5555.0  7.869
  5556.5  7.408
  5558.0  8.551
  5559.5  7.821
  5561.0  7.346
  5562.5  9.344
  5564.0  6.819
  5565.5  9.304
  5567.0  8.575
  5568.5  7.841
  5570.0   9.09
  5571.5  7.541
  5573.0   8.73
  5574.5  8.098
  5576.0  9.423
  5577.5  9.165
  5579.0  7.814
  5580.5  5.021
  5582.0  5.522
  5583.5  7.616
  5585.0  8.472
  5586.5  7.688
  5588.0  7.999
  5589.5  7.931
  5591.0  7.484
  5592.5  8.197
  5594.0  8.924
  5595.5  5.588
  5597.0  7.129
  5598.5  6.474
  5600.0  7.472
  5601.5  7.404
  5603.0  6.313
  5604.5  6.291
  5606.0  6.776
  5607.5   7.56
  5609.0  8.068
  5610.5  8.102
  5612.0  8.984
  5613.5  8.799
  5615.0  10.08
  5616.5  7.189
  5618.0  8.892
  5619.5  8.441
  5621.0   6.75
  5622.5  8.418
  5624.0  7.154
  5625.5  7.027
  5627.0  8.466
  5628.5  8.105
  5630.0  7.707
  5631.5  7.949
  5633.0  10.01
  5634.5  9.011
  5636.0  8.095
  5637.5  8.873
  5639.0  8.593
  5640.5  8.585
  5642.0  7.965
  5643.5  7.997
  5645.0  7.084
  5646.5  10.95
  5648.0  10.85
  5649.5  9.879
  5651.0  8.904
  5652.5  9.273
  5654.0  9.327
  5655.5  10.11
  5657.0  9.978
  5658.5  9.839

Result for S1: 7.26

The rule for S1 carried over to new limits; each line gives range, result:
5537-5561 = 8.46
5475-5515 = 7.75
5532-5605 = 7.99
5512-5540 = 8.01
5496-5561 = 7.83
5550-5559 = 8.32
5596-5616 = 7.62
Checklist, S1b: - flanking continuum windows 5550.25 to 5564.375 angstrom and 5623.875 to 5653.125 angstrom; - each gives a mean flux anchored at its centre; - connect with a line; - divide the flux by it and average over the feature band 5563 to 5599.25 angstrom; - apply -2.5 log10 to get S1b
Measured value 0.07 mag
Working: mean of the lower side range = 8.16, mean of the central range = 7.78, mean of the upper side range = 8.65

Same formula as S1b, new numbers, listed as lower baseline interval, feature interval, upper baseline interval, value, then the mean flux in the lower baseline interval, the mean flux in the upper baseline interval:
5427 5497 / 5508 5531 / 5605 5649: 0.07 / 8.08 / 8.36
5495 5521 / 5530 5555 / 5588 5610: -0.22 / 7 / 7.29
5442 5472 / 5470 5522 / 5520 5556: 0.06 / 7.81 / 8.52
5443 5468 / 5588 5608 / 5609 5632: 0.12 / 7.72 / 8.14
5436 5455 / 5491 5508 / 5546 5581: 0.13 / 8.1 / 8.33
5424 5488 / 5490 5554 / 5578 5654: 0.01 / 8.02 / 8.01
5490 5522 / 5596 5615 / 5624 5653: 0.11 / 7.33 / 8.66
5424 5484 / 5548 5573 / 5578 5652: -0.04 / 8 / 7.98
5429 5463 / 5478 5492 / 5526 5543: -0.05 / 7.8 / 8.46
